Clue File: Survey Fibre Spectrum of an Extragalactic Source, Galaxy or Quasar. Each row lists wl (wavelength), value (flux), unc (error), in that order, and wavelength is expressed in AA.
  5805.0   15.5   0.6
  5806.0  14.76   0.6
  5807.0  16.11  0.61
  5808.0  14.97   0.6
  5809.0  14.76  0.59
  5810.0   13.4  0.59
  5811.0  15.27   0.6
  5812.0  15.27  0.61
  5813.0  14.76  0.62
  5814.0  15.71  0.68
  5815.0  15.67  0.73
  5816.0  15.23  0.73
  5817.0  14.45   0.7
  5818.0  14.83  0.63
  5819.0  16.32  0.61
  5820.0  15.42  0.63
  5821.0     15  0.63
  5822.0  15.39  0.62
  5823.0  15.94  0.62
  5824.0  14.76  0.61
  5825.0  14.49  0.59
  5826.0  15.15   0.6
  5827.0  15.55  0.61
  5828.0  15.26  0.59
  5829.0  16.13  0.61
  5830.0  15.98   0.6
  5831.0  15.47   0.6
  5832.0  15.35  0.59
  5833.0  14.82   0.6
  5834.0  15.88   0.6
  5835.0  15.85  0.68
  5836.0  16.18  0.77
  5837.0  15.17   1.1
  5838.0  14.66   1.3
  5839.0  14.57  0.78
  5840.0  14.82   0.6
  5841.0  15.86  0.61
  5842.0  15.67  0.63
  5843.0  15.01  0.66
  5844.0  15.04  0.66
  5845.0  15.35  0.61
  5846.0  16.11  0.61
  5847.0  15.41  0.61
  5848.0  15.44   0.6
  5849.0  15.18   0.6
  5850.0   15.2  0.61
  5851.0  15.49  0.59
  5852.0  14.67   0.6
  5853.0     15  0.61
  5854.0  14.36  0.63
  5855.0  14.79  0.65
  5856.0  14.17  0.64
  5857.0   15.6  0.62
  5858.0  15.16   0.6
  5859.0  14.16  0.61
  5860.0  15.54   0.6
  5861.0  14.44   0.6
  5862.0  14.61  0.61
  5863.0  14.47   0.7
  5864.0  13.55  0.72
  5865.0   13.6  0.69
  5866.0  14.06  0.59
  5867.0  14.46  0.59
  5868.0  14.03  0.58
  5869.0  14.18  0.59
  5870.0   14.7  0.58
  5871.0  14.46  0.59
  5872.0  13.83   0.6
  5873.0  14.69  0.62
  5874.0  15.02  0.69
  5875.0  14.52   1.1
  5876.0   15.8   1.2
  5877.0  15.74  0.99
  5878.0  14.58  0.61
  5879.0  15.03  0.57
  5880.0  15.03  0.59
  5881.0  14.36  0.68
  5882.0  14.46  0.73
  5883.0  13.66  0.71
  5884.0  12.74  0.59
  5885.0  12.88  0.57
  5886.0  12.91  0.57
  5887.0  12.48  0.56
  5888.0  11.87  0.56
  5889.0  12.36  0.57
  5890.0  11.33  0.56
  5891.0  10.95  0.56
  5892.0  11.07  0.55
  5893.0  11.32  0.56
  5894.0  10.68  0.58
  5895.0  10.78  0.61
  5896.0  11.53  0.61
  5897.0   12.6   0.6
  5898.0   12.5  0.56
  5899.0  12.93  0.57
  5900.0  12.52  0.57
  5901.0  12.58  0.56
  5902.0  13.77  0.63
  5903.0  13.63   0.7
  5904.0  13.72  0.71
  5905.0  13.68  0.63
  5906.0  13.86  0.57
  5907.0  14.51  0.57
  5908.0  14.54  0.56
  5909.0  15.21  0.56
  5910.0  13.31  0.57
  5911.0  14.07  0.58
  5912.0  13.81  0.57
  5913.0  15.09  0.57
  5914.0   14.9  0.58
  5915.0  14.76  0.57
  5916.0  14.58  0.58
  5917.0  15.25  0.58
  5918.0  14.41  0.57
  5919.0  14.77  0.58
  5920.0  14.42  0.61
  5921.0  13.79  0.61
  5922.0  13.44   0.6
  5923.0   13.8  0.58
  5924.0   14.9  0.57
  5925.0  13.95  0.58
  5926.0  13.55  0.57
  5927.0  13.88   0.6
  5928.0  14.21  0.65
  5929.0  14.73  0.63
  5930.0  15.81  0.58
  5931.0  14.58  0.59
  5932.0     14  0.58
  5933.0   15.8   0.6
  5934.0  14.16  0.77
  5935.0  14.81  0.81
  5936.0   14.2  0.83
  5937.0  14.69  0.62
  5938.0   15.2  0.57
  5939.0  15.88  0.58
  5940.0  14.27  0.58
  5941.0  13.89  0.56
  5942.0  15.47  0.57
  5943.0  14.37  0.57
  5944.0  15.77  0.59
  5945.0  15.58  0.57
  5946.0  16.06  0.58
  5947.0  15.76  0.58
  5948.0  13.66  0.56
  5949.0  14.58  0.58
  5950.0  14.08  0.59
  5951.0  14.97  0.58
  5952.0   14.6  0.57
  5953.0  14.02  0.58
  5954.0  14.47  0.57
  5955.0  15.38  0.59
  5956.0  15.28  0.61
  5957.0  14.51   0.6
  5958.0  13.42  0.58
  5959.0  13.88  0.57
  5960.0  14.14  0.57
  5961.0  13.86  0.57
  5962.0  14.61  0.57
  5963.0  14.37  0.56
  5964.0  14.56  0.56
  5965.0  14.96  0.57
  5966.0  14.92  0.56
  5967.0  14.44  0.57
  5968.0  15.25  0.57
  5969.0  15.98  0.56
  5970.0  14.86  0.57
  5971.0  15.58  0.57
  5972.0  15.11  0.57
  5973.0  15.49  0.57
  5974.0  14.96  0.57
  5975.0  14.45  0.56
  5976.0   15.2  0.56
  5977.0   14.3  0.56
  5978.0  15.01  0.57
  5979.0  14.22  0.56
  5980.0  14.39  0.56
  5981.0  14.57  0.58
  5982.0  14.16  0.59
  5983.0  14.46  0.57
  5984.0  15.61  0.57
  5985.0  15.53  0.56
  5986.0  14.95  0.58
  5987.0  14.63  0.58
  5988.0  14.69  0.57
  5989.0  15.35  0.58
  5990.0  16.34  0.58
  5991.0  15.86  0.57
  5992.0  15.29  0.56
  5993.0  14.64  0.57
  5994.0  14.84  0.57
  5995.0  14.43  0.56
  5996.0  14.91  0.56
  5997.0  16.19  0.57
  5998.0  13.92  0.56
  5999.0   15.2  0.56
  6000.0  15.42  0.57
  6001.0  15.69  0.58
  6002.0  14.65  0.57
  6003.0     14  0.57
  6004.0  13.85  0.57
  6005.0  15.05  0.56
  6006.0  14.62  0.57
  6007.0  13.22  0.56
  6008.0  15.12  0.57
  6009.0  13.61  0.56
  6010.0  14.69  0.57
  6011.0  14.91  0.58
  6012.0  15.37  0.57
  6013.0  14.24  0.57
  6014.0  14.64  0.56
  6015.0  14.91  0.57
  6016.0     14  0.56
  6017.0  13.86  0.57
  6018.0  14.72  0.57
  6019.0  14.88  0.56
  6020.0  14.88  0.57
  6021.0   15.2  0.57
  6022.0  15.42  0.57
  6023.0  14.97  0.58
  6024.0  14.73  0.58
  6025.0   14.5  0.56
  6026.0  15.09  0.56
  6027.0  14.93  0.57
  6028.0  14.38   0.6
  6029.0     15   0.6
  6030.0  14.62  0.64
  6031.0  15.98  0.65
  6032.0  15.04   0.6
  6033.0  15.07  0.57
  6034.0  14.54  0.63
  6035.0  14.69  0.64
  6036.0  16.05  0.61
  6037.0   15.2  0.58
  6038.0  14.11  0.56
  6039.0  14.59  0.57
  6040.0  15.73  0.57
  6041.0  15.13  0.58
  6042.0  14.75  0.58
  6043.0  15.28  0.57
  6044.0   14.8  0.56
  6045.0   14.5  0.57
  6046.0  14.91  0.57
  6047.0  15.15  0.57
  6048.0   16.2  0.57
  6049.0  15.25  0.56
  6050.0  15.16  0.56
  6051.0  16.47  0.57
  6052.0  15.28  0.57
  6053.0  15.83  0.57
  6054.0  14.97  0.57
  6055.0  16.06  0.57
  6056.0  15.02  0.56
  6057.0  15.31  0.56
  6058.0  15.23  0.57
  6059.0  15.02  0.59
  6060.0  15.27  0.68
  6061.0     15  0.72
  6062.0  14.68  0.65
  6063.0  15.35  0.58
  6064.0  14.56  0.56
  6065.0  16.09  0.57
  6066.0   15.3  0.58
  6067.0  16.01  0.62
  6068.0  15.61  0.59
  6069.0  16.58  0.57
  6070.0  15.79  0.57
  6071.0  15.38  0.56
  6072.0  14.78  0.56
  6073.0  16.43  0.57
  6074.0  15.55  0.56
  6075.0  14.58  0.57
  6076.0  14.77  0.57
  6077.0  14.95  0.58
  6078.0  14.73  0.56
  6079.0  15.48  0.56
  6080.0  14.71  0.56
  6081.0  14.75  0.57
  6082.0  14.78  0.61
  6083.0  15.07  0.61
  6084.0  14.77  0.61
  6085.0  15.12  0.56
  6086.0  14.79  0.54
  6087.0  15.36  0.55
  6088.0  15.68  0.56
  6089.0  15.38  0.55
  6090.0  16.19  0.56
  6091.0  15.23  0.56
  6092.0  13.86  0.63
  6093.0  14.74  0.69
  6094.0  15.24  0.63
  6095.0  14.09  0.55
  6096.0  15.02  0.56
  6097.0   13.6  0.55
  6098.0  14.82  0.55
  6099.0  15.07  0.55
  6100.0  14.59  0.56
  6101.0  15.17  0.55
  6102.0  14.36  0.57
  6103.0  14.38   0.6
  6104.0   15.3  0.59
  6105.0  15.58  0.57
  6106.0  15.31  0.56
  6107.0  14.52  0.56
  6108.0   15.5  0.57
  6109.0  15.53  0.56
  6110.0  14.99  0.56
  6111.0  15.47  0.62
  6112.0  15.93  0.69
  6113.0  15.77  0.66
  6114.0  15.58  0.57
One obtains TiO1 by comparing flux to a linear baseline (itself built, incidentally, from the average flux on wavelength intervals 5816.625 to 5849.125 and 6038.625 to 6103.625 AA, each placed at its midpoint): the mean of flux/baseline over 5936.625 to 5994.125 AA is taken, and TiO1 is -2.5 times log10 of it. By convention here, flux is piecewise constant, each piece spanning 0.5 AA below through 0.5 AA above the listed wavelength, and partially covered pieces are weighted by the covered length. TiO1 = 0.03 mag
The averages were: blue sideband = 15.4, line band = 14.9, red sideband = 15.1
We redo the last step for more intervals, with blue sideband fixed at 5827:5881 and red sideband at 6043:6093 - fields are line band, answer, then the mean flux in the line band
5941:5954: 0.02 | 14.9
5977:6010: 0.02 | 14.8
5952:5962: 0.06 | 14.4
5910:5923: 0.05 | 14.4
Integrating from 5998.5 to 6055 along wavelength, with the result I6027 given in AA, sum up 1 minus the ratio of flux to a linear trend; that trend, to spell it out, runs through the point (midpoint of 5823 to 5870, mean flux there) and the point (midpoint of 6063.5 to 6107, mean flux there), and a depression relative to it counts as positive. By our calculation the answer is 0.6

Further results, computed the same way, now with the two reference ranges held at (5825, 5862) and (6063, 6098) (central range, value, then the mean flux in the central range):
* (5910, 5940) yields 1.4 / 14.5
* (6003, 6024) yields 0.8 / 14.6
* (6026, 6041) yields 0.2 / 15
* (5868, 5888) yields 1.3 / 14.2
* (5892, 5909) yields 2.6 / 12.8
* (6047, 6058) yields -0.3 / 15.5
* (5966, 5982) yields 0.3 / 14.9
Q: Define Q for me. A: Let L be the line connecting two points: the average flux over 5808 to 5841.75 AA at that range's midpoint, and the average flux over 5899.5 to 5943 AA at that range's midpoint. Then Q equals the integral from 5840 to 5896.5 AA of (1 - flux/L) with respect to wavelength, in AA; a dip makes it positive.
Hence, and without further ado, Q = 2.8 AA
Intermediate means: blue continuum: 15.3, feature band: 14.1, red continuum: 14.3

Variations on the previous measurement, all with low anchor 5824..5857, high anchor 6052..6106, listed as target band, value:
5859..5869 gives 0.6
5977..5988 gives 0.3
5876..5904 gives 4.3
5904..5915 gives 0.7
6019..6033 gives 0.2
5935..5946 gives 0.2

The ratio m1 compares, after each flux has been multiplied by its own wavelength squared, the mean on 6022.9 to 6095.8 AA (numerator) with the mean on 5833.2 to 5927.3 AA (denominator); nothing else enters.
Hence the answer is 1.1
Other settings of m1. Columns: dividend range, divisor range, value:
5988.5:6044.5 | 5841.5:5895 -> 1.11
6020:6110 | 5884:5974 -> 1.12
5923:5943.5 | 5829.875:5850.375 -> 0.98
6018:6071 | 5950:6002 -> 1.05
